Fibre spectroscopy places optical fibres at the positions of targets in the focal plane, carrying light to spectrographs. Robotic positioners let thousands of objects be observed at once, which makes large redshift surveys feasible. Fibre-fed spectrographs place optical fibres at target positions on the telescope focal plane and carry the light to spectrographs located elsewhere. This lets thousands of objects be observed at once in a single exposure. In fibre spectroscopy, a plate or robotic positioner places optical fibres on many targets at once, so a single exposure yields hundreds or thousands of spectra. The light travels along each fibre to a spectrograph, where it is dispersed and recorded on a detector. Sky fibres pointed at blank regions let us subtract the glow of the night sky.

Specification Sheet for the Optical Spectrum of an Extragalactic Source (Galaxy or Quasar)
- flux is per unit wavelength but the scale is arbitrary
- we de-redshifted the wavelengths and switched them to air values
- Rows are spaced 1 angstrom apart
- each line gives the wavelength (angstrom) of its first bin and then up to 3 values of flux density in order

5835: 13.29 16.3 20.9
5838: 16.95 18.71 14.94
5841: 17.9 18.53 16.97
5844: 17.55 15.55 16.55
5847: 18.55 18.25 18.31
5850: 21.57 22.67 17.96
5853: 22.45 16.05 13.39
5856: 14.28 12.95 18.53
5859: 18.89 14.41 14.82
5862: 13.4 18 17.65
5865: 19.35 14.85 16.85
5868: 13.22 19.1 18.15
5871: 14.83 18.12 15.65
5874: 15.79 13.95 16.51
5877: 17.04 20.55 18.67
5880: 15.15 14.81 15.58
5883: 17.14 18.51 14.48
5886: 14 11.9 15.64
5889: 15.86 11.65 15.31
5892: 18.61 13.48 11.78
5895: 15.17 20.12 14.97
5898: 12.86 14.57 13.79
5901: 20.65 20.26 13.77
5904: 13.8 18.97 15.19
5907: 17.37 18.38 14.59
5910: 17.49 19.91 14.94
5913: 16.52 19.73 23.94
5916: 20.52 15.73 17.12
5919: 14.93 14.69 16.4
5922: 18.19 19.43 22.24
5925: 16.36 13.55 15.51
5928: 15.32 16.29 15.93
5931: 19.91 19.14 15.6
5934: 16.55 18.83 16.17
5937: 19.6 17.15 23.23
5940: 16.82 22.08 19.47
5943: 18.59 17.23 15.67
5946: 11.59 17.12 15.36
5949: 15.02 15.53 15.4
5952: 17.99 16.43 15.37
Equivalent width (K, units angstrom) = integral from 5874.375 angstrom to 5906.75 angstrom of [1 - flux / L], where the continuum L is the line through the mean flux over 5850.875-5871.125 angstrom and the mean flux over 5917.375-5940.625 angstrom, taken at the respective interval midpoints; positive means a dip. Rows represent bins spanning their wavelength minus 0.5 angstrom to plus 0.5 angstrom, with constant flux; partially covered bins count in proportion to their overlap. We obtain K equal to 2.27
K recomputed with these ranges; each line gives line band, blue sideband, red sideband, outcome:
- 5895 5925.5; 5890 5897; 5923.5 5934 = -2.01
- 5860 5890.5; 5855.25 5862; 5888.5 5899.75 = -1.69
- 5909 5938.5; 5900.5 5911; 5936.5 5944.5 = 1.27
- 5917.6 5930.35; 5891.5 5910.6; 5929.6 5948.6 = 0.33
